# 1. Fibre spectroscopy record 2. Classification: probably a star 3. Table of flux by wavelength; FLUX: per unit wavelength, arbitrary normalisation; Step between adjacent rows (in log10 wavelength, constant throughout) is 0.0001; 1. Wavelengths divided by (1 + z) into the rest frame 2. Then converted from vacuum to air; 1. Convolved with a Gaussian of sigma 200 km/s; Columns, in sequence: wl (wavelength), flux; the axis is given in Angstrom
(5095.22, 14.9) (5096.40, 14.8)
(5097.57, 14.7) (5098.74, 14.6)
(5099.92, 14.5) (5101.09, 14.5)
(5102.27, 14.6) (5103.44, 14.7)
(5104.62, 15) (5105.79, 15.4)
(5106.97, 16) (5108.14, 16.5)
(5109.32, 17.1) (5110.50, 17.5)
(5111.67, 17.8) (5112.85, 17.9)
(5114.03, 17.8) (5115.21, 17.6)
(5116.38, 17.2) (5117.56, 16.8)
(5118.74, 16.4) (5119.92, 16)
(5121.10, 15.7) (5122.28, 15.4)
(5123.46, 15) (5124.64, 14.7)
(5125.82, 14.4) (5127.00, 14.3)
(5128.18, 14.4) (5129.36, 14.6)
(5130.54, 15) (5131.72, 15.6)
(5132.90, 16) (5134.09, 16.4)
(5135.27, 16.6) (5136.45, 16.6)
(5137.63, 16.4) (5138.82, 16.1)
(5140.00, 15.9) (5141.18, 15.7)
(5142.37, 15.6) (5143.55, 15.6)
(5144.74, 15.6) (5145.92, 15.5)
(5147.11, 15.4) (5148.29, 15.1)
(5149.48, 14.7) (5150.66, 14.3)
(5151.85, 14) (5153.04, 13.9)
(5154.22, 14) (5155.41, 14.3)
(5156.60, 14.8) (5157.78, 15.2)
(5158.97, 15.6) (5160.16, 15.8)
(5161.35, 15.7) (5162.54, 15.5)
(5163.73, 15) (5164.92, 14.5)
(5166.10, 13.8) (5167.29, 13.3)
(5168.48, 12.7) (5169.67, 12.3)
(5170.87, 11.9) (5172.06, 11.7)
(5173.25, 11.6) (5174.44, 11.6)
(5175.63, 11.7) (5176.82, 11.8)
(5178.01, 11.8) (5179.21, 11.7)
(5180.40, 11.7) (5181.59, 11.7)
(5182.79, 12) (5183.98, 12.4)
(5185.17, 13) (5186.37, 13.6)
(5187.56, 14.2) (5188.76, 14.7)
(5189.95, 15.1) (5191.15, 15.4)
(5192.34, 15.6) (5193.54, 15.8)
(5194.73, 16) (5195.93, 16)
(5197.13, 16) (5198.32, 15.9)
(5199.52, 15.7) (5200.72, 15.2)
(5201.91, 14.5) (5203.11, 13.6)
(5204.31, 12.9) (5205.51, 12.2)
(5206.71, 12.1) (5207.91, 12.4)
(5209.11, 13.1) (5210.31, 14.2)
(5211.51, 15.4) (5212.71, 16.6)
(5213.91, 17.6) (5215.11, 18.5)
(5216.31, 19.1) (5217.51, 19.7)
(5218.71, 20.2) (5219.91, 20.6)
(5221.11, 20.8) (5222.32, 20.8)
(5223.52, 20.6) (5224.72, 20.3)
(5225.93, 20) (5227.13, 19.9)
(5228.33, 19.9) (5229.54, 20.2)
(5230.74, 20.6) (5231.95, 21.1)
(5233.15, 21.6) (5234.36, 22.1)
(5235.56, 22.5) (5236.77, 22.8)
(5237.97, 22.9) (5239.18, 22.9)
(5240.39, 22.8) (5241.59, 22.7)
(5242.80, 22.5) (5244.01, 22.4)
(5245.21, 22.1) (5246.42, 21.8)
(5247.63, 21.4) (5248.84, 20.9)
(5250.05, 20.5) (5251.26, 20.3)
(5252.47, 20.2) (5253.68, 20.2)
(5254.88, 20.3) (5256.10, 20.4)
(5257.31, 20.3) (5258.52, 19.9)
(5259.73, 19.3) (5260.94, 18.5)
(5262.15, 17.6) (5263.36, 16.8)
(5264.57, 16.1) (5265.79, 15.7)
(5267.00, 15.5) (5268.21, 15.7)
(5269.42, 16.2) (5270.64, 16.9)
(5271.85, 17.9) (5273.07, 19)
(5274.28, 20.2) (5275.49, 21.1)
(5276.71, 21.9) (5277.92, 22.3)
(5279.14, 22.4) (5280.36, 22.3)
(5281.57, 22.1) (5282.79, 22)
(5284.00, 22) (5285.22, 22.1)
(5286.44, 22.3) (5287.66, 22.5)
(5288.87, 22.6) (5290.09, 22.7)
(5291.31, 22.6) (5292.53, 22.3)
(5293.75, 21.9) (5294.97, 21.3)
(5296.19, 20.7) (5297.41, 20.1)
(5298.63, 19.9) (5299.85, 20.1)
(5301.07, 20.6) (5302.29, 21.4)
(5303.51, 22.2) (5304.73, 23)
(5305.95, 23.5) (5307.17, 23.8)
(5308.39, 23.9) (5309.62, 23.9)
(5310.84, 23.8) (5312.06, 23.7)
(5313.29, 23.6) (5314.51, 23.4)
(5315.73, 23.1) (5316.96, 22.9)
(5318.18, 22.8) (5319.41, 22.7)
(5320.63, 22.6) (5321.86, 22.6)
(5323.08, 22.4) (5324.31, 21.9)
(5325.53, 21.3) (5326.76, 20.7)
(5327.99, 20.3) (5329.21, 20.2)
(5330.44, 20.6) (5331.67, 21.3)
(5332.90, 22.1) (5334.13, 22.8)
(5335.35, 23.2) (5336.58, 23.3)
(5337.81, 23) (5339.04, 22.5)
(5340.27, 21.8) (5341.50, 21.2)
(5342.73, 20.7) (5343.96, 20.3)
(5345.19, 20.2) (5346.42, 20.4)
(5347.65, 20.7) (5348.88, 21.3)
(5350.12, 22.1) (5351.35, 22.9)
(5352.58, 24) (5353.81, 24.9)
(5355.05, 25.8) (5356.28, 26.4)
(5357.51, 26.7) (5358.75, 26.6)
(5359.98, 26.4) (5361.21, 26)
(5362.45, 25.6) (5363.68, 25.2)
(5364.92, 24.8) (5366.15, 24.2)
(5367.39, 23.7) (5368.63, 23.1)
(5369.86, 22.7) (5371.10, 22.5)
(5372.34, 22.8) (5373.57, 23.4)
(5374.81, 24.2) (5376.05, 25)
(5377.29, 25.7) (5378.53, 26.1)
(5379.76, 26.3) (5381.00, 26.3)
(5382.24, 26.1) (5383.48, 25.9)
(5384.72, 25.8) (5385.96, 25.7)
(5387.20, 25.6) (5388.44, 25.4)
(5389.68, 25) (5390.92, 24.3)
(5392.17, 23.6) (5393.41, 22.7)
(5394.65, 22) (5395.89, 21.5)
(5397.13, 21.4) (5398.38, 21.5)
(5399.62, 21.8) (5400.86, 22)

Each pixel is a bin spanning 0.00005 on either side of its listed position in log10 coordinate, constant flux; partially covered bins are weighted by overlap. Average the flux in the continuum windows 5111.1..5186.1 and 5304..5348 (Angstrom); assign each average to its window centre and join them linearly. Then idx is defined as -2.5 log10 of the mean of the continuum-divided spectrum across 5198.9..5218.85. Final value 0.13 mag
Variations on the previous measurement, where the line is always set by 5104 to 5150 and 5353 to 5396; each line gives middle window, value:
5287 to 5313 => 0.00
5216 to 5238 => -0.07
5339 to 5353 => 0.11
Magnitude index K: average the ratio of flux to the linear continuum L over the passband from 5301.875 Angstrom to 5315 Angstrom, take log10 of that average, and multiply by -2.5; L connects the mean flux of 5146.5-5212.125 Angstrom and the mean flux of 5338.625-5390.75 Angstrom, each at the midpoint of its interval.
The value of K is -0.11 mag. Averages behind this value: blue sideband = 13.9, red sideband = 24.1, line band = 23.3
